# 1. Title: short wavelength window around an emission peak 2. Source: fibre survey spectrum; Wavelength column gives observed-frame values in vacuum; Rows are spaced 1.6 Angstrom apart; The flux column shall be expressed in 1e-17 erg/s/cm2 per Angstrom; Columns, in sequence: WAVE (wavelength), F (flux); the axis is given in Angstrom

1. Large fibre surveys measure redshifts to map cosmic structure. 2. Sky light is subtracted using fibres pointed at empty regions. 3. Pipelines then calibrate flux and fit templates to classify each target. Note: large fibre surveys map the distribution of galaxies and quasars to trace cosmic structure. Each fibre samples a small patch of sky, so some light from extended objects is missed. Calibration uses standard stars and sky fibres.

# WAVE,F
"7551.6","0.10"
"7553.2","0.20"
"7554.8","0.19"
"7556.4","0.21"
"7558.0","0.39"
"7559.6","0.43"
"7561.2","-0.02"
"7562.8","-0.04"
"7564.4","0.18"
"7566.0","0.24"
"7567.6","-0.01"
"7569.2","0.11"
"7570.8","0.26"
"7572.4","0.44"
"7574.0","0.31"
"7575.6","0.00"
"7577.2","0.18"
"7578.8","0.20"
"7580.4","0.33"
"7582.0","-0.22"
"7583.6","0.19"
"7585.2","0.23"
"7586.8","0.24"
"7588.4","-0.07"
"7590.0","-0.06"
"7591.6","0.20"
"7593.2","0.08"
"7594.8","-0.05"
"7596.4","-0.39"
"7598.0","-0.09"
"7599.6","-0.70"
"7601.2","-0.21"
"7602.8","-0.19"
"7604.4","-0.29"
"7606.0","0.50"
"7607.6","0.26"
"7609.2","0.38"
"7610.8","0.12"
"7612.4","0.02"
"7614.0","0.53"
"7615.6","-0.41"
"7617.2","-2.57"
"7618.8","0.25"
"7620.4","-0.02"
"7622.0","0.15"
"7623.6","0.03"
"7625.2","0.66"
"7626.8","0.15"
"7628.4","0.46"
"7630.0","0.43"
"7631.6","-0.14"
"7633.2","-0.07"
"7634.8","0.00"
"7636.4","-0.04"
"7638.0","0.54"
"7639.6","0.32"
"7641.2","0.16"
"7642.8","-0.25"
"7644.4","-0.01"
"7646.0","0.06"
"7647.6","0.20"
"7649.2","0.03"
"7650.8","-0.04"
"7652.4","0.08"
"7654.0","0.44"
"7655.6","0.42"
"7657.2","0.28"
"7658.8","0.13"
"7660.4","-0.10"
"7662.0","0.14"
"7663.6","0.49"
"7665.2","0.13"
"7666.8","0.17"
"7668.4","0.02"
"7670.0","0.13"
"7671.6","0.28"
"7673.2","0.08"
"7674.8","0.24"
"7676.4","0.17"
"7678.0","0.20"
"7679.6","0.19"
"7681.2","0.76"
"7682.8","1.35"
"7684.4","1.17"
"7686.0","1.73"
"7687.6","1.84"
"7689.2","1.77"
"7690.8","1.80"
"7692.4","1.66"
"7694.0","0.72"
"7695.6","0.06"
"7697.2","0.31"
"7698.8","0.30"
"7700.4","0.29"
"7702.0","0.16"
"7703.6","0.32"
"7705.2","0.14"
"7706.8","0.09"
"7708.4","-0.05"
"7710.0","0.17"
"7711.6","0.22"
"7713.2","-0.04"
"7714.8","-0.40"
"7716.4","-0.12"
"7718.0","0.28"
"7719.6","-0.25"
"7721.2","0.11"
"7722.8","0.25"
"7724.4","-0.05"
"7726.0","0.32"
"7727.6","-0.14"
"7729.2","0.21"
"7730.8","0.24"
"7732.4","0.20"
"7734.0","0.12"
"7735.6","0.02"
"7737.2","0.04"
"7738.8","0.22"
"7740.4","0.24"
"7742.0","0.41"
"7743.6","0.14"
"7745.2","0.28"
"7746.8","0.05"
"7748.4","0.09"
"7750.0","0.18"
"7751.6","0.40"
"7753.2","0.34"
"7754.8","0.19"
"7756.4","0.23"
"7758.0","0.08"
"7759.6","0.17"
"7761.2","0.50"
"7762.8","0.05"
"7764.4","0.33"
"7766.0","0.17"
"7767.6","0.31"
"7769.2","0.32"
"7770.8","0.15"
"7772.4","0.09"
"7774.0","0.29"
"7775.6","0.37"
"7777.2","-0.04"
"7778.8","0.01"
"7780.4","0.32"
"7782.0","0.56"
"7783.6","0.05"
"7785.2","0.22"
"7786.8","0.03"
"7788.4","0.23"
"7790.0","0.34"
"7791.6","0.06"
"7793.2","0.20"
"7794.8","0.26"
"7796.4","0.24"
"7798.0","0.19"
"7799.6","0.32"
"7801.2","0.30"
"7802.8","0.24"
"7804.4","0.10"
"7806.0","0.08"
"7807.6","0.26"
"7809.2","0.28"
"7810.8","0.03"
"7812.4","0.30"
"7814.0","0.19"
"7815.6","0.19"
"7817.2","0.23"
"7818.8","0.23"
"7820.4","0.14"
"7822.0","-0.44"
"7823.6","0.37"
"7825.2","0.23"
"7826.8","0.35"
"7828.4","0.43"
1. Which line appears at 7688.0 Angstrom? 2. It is [O II] 3727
